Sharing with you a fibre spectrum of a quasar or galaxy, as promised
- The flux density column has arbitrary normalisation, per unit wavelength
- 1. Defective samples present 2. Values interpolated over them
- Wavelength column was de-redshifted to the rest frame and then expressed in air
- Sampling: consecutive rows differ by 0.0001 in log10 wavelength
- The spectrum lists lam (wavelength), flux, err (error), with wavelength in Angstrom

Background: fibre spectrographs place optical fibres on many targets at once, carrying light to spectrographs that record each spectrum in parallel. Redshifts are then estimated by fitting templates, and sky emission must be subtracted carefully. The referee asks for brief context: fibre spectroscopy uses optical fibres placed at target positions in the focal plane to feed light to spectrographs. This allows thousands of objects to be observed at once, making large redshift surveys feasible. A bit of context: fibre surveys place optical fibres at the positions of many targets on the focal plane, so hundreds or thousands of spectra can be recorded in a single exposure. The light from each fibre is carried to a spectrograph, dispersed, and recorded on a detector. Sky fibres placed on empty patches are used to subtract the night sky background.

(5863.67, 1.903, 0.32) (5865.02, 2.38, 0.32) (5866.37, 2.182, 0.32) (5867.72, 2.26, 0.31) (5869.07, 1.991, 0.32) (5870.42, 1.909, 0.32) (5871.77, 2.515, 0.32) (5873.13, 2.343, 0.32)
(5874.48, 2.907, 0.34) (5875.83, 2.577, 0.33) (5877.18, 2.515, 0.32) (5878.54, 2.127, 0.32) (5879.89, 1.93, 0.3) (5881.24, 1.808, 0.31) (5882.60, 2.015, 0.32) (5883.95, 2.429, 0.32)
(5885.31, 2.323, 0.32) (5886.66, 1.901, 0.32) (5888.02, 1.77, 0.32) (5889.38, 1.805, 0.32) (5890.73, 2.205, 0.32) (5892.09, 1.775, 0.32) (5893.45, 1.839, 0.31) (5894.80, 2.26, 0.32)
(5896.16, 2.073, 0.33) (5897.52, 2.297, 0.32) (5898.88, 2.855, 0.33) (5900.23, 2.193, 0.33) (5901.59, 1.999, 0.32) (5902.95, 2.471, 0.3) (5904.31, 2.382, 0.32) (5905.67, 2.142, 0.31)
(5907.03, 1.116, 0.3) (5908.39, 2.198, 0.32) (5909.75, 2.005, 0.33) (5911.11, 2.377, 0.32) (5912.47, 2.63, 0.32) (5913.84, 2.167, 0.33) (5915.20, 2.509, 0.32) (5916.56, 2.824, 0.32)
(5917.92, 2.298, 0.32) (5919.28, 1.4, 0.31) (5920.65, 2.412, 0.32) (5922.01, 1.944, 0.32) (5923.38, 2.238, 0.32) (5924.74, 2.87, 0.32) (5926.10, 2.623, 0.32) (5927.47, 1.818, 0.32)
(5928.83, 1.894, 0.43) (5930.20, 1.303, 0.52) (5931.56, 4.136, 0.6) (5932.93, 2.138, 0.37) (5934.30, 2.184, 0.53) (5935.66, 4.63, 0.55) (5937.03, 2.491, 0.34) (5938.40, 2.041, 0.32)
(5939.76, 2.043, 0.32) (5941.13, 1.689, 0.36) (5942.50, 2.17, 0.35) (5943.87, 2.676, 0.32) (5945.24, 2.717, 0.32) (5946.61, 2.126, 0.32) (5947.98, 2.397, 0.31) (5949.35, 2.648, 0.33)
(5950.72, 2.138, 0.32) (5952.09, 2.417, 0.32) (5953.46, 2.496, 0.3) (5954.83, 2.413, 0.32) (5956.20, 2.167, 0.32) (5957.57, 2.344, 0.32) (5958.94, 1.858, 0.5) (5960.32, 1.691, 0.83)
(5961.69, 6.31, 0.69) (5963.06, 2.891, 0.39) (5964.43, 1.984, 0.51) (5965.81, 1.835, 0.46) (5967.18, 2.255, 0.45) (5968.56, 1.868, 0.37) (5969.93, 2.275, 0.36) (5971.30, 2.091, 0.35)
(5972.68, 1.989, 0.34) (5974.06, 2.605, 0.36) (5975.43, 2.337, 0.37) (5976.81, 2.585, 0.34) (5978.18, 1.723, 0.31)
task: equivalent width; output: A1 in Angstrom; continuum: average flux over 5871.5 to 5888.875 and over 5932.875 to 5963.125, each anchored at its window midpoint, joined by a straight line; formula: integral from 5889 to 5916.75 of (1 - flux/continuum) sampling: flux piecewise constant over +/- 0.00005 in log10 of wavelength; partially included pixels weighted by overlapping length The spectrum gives 1.8 Angstrom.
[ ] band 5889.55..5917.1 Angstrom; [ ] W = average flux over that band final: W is 2.21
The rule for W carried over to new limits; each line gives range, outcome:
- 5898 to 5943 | 2.31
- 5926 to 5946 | 2.43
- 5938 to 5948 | 2.23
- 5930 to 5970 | 2.5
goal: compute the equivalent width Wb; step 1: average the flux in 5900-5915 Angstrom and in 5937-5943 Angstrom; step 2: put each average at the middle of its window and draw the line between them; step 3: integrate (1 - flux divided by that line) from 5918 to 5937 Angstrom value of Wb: -3.14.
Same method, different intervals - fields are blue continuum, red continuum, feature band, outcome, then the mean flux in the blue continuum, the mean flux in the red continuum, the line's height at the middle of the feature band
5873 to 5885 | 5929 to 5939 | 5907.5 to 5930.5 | 3.1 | 2.29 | 2.67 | 2.56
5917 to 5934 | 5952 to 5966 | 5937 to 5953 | 1.2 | 2.26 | 2.62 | 2.47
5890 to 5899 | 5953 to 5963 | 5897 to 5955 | 2.6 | 2.14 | 2.77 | 2.45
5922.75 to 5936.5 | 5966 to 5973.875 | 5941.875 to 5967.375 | -2.5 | 2.58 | 2.11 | 2.29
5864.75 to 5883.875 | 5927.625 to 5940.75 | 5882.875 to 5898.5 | 1.6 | 2.25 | 2.49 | 2.32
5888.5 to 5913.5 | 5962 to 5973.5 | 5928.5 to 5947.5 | -2.0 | 2.14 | 2.29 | 2.22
